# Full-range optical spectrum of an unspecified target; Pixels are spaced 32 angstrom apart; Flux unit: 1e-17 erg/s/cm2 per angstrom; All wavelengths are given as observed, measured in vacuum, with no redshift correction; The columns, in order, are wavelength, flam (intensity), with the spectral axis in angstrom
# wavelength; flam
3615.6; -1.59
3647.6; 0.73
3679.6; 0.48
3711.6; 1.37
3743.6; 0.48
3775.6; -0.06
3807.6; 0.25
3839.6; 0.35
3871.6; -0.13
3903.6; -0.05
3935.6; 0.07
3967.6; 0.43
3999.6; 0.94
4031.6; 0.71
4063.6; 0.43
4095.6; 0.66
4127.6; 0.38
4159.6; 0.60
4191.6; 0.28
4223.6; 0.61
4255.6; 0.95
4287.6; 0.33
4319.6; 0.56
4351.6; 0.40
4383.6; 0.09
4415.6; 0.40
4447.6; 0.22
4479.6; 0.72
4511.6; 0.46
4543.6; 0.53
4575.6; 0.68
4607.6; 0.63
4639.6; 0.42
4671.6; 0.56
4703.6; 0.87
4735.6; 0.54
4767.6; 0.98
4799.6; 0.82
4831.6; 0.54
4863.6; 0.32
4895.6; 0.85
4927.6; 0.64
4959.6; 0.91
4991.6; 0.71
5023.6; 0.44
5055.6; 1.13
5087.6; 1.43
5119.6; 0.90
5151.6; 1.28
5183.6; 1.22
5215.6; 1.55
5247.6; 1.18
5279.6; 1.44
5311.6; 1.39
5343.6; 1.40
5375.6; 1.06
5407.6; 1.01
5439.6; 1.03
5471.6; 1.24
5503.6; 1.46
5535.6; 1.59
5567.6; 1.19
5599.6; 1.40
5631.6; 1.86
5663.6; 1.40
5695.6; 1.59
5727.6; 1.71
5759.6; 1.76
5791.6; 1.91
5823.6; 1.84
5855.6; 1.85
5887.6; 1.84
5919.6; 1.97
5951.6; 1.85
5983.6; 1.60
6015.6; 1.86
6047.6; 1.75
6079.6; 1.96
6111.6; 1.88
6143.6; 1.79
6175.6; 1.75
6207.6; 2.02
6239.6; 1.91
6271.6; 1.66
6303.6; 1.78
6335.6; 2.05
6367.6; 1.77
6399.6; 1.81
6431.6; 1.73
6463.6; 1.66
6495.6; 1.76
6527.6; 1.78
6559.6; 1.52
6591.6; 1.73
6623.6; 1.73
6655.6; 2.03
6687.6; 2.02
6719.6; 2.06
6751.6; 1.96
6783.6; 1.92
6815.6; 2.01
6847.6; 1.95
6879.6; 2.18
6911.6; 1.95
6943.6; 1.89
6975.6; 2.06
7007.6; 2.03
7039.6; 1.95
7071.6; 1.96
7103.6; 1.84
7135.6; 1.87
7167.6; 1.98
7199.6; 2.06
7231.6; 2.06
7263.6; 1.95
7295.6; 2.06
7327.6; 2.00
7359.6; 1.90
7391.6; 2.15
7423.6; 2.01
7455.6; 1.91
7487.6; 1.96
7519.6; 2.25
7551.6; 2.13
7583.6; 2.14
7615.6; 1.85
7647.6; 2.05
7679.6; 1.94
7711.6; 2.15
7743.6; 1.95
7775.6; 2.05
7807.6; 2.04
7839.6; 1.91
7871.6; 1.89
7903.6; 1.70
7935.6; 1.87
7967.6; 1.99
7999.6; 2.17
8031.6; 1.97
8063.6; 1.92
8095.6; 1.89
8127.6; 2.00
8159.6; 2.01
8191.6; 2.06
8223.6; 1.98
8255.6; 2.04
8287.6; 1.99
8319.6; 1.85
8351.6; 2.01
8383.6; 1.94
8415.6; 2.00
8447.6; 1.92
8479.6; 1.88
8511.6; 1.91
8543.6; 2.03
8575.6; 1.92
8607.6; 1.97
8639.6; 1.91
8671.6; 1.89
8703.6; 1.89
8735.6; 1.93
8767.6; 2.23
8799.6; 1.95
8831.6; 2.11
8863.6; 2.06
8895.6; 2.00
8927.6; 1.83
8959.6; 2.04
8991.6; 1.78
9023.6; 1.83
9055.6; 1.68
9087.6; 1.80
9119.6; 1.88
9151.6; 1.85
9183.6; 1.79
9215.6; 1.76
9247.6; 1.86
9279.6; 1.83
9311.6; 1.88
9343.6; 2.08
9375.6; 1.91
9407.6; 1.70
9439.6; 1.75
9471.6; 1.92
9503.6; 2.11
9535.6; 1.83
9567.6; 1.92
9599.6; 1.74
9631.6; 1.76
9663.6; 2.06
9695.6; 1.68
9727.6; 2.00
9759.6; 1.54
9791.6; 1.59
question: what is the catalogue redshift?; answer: 0.27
